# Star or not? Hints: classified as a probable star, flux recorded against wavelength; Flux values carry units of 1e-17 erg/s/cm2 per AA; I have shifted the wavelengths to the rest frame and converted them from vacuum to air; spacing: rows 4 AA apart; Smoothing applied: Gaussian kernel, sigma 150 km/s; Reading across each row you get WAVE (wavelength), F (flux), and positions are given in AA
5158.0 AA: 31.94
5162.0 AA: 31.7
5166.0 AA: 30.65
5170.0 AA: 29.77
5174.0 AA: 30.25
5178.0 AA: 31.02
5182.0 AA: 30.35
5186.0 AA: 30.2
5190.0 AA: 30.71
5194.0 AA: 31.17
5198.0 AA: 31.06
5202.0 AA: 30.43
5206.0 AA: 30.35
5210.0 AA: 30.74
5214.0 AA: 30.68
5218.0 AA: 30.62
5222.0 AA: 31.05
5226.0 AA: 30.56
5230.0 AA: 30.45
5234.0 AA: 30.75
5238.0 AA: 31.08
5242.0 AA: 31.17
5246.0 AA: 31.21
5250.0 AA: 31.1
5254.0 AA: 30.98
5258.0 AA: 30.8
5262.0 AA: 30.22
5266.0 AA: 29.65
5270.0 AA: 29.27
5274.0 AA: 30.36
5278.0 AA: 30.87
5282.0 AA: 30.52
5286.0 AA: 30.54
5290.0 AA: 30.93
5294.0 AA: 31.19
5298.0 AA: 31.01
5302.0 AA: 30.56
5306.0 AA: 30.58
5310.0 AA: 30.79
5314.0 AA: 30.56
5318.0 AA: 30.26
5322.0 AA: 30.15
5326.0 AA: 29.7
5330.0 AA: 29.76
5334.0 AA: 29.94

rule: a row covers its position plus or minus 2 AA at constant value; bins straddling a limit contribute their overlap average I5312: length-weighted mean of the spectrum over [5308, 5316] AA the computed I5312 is 30.7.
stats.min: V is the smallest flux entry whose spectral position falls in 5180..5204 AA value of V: 30.2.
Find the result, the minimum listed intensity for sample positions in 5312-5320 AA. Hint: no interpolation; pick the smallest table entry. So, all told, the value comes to 30.26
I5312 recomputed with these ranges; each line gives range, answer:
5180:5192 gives 30.4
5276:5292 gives 30.7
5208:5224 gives 30.8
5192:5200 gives 31.1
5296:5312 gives 30.7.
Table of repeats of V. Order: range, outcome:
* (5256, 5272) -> 29.27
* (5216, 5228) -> 30.56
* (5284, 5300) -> 30.54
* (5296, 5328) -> 29.7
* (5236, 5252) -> 31.08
